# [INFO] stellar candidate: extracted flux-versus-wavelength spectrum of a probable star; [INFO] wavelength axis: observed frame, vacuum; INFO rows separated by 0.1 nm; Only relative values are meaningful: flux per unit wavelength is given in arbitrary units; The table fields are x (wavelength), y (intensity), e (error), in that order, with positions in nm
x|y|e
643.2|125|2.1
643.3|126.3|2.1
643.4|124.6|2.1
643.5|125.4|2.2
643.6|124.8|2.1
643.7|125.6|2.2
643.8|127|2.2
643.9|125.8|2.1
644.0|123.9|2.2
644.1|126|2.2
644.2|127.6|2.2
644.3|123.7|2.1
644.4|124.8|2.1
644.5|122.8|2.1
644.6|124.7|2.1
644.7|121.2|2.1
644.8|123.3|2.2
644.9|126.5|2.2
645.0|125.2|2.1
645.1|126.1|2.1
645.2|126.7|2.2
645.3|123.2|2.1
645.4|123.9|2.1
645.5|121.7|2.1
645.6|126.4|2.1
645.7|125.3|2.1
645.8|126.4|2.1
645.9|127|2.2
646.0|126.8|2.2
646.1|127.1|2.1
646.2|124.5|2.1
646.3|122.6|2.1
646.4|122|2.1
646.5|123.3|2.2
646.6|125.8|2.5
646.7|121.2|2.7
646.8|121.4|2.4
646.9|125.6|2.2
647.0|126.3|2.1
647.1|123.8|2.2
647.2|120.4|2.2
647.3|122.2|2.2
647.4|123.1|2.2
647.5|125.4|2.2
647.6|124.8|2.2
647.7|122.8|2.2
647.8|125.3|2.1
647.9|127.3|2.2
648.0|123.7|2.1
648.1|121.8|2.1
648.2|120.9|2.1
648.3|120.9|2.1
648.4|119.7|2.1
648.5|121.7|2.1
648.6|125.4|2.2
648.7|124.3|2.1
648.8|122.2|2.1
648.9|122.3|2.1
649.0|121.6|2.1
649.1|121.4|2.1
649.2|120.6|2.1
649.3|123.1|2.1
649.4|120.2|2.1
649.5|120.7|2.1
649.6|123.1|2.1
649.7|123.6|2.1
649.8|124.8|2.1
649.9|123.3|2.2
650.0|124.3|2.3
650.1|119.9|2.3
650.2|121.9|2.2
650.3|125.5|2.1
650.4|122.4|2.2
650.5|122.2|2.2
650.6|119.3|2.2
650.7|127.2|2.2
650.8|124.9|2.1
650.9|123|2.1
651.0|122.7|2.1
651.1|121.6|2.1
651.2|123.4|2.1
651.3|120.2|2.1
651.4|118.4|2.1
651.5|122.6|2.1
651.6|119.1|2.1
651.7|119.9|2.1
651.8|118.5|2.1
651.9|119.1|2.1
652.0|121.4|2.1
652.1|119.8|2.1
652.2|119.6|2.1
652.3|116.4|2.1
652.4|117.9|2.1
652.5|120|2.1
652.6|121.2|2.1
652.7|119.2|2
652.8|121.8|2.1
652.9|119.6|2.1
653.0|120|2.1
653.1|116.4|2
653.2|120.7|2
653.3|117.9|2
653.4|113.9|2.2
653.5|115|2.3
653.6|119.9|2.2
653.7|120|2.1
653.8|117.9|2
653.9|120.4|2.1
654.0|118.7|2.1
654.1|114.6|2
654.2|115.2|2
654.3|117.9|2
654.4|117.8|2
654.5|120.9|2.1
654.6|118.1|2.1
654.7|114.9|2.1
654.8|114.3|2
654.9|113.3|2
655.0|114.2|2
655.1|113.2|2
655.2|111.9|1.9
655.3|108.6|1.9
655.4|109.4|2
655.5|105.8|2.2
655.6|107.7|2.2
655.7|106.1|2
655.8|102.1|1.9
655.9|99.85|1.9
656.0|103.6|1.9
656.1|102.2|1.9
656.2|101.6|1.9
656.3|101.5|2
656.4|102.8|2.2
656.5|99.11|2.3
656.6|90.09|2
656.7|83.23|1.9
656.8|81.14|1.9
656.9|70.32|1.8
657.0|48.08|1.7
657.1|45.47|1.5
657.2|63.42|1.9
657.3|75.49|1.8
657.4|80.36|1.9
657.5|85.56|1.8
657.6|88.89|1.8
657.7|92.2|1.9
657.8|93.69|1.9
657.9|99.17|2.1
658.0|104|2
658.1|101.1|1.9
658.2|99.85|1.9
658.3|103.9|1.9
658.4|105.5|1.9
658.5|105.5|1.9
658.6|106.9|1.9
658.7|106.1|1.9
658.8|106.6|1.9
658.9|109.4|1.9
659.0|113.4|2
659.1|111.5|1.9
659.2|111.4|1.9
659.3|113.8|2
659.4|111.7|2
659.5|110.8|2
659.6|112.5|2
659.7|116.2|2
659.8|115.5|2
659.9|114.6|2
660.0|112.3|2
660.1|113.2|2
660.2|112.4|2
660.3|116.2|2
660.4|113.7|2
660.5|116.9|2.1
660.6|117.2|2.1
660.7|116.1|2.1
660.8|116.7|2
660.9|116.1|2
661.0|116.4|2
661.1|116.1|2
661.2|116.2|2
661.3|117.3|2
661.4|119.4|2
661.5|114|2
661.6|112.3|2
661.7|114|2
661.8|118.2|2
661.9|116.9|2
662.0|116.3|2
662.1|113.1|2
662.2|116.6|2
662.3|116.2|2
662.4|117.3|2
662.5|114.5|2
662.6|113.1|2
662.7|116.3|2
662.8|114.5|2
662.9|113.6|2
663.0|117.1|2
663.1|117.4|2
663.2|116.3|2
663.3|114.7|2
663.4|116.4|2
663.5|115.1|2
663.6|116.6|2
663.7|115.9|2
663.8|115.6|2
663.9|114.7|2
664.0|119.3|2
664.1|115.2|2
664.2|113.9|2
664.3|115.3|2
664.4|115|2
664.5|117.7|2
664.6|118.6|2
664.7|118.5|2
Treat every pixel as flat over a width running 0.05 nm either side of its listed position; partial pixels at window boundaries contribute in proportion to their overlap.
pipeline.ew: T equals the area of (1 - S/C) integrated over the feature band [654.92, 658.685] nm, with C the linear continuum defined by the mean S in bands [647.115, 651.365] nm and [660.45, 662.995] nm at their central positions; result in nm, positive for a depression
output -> 0.74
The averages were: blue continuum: 123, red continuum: 116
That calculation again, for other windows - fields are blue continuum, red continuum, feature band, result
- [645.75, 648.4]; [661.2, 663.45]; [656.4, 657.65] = 0.44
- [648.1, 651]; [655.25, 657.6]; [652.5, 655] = -0.37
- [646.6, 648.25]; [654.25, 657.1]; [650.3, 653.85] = -0.28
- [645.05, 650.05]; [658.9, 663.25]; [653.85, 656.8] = 0.26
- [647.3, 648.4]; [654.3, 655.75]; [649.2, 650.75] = -0.03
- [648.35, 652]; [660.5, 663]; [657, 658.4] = 0.37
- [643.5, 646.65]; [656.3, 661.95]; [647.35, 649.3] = -0.05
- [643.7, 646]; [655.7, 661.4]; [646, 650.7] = -0.15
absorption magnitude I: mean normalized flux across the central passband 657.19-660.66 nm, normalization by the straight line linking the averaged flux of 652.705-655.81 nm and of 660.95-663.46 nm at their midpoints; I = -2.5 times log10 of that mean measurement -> 0.10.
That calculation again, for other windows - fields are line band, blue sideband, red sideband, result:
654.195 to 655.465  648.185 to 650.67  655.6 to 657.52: -0.20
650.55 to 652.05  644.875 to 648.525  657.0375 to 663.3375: -0.02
